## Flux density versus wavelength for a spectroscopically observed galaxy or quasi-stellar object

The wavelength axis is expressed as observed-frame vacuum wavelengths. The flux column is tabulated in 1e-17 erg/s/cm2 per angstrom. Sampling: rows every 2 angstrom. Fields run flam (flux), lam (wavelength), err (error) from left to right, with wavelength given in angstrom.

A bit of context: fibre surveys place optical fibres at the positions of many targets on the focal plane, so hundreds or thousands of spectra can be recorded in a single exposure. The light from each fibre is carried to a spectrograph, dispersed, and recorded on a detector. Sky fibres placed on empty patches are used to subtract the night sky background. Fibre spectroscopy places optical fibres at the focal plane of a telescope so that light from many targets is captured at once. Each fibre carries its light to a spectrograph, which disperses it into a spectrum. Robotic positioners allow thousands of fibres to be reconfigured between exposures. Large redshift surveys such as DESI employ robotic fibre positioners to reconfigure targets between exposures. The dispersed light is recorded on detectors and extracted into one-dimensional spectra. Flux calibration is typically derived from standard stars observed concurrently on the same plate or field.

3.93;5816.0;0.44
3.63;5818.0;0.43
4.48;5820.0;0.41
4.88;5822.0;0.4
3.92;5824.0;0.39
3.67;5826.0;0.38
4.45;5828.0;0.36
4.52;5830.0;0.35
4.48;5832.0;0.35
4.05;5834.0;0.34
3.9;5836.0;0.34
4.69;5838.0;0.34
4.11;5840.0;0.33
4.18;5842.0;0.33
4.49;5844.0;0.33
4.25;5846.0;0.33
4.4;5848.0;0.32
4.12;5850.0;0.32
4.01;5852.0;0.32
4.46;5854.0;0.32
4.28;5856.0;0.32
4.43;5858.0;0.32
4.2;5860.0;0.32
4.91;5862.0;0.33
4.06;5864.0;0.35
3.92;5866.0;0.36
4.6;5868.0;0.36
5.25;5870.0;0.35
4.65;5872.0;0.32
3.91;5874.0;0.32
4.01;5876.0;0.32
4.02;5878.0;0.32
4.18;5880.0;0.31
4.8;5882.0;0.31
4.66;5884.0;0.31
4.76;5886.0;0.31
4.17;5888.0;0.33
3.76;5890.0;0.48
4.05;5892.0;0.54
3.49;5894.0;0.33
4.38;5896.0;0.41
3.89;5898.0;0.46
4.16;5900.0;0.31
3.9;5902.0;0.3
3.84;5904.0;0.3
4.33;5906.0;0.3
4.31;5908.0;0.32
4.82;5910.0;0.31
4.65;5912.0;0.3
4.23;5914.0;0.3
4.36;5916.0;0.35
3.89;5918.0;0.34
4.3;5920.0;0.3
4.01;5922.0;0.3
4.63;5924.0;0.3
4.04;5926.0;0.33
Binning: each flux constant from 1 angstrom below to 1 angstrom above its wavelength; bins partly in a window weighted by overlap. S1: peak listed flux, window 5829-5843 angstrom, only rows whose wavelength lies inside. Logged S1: 4.69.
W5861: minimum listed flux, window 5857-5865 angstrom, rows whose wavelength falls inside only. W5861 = 4.06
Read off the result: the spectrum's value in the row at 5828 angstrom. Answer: 4.45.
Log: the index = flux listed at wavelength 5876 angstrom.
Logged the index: 4.01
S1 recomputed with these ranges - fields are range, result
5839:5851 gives 4.49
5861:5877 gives 5.25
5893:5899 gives 4.38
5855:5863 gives 4.91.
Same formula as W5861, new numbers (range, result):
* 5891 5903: 3.49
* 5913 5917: 4.23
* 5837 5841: 4.11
